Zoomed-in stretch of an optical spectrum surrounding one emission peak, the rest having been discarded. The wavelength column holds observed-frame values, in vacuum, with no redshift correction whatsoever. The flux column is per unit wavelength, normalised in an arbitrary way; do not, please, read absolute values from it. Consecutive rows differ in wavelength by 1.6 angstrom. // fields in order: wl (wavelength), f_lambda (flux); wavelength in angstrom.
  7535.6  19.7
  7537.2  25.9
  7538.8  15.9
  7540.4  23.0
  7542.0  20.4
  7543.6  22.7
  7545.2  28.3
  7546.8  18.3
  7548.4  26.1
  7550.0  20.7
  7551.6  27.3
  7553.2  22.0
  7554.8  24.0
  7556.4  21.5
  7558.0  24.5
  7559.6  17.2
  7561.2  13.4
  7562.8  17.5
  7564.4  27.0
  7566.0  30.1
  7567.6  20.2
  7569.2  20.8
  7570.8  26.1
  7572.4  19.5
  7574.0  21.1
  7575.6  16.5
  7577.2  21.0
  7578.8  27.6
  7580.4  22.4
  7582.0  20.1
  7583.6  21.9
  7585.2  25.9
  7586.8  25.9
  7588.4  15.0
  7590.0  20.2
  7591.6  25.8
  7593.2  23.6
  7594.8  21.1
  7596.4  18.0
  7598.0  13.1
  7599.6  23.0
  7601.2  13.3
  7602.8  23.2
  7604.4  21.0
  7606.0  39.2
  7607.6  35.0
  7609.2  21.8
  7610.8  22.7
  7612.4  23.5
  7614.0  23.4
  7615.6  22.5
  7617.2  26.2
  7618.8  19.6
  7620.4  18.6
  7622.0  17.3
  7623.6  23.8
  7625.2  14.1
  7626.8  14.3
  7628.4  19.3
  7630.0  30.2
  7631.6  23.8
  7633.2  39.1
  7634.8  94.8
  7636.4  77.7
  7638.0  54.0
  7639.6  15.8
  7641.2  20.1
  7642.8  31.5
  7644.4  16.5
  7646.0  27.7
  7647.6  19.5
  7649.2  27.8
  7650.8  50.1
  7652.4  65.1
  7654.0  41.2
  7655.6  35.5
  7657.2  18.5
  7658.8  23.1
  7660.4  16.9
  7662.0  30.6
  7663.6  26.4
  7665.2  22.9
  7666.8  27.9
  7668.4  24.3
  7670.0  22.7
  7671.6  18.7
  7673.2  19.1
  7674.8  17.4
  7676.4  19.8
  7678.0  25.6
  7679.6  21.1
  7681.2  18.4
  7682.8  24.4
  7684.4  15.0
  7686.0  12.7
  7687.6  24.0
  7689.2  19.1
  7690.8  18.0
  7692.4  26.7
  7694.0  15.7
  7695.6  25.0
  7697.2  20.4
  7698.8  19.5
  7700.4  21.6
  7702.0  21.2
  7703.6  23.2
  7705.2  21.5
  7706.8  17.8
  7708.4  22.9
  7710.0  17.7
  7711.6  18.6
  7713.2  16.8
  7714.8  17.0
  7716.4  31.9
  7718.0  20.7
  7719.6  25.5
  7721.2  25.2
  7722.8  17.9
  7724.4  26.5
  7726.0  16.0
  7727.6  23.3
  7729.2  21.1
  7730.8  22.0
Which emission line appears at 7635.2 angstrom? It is [S II]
